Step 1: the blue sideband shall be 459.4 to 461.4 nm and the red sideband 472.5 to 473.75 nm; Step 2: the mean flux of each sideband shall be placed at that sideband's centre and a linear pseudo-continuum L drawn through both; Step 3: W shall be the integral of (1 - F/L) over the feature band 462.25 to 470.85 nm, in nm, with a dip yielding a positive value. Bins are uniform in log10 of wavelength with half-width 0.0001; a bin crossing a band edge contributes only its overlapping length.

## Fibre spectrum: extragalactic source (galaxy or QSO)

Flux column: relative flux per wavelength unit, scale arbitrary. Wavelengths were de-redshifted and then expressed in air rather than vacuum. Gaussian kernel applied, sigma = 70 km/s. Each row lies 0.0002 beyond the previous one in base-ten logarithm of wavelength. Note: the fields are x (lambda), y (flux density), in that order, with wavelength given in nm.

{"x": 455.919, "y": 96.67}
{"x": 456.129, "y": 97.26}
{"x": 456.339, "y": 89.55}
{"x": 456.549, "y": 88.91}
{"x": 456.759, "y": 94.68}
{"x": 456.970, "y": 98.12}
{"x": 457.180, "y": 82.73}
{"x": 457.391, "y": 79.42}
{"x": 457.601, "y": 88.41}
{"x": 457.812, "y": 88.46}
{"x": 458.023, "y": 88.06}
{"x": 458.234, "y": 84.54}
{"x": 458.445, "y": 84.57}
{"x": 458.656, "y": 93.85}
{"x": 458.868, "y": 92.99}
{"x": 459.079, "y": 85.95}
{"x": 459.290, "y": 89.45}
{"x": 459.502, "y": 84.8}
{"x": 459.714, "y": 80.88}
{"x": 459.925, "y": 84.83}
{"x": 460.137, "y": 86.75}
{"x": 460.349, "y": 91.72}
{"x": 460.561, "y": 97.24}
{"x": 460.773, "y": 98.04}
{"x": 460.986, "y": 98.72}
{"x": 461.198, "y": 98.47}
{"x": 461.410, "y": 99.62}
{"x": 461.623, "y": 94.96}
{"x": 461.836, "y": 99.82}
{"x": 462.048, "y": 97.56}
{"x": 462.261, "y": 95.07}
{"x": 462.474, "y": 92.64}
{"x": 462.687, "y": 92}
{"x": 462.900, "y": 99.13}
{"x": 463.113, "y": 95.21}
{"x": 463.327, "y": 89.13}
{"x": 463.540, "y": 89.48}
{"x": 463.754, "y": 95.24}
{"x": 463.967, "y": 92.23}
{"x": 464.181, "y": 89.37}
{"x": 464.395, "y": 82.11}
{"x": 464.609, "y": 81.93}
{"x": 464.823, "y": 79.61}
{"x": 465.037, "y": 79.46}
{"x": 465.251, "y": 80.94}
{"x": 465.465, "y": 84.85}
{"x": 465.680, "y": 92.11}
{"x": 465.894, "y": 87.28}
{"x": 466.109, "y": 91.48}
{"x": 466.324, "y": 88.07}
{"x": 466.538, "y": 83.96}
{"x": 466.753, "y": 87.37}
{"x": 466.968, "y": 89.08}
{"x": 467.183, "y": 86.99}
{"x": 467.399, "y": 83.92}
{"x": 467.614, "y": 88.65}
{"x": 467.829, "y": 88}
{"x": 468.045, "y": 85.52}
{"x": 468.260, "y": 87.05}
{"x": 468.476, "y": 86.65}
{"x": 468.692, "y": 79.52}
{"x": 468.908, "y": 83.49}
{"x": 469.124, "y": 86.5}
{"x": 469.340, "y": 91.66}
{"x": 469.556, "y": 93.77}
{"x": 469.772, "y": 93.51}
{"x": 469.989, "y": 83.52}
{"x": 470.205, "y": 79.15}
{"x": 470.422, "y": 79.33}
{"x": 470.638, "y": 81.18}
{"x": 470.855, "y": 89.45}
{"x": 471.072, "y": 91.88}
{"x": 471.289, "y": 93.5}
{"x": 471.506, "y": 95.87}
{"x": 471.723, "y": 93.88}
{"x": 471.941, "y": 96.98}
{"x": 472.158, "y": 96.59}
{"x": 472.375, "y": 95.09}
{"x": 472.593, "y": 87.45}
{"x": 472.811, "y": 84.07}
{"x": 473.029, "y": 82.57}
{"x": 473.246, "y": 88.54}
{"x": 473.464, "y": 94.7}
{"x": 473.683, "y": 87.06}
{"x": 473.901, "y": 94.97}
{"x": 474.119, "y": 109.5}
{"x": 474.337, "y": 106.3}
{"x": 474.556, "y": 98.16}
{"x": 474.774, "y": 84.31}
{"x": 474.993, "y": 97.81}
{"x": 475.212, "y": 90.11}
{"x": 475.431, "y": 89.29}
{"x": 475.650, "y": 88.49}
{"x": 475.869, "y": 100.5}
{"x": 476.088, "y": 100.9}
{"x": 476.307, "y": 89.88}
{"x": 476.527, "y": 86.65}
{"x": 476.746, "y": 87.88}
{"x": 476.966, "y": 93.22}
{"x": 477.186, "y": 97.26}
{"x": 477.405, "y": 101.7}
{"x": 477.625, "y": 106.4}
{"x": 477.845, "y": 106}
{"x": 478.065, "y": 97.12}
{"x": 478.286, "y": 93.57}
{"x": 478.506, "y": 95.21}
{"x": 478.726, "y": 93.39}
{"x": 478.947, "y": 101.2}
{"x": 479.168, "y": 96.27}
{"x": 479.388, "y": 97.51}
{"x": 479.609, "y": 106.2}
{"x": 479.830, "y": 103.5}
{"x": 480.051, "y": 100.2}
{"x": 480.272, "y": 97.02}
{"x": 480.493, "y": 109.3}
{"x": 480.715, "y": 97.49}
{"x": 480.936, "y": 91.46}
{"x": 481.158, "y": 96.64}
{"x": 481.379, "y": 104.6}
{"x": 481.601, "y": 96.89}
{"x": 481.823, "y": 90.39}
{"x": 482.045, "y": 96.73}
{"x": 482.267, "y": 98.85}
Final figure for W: 0.220 nm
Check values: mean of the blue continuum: 91.7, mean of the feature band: 87.3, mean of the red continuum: 87.4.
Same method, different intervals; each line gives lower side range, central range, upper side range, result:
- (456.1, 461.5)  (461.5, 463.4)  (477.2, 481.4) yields -0.07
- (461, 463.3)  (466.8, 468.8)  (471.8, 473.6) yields 0.15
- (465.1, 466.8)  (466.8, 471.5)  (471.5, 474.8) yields 0.15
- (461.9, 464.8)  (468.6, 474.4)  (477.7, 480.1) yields 0.32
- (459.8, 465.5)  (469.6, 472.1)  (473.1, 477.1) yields 0.10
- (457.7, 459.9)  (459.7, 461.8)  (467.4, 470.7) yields -0.17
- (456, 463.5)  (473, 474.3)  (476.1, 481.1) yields 0.02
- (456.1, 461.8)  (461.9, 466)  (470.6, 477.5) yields 0.09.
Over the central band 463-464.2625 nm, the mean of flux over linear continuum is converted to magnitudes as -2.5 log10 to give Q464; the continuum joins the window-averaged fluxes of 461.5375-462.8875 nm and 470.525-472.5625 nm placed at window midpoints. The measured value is 0.038 mag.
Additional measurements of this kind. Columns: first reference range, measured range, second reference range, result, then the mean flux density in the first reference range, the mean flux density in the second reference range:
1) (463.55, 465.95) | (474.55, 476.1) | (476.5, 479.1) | 0.022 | 86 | 96.9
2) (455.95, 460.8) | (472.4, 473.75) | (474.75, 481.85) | 0.083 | 89.2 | 96.8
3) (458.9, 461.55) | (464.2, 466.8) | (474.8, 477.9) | 0.093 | 91.5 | 95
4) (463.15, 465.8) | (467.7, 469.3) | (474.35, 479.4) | 0.049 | 86.6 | 95.5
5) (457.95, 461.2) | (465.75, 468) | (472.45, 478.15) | 0.053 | 89.8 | 94.3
